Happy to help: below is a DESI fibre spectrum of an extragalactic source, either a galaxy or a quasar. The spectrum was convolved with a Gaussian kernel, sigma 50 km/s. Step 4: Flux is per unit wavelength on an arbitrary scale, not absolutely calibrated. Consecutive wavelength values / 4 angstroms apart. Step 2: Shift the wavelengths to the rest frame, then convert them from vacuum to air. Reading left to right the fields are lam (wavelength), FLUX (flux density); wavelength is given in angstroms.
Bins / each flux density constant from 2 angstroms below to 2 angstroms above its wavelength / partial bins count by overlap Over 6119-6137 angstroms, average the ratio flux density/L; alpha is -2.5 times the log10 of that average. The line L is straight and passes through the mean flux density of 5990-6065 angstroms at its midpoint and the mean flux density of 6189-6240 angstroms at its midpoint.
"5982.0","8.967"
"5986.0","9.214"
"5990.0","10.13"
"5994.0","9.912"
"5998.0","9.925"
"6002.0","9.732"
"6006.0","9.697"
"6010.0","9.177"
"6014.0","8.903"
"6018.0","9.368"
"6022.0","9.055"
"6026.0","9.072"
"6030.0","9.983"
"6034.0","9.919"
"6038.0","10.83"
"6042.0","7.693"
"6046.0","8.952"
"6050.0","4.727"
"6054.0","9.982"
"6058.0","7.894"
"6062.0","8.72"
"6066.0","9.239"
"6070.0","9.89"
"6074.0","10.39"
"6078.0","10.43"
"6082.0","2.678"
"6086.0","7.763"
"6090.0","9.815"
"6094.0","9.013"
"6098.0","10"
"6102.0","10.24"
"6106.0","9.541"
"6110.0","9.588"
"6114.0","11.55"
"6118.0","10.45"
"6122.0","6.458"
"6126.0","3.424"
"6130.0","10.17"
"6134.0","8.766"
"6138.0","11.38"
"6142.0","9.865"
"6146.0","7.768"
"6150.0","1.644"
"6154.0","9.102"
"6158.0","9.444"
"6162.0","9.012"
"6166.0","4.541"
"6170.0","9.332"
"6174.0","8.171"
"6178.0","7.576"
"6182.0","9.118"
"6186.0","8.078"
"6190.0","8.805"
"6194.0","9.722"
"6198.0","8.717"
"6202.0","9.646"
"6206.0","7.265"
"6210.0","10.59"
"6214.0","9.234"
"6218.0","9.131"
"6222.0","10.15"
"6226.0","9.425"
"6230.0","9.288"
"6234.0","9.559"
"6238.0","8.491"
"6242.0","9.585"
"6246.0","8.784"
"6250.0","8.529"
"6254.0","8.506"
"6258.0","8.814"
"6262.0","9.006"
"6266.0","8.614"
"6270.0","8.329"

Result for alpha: 0.203 mag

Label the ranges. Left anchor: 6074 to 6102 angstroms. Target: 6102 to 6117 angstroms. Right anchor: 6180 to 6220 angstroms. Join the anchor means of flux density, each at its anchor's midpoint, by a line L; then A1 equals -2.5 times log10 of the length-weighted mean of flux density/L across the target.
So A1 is -0.18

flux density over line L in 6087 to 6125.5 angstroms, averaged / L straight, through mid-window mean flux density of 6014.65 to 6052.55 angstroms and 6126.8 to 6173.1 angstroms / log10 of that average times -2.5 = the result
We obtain -0.11 mag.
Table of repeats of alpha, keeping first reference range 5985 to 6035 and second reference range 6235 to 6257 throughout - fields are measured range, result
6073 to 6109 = 0.05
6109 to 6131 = 0.09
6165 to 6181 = 0.18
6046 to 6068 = 0.15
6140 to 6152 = 0.38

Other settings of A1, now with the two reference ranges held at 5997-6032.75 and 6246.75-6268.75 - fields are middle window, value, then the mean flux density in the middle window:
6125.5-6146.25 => 0.01 mag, 9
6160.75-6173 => 0.18 mag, 7.59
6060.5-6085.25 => 0.09 mag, 8.51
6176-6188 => 0.08 mag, 8.26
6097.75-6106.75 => -0.09 mag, 9.97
